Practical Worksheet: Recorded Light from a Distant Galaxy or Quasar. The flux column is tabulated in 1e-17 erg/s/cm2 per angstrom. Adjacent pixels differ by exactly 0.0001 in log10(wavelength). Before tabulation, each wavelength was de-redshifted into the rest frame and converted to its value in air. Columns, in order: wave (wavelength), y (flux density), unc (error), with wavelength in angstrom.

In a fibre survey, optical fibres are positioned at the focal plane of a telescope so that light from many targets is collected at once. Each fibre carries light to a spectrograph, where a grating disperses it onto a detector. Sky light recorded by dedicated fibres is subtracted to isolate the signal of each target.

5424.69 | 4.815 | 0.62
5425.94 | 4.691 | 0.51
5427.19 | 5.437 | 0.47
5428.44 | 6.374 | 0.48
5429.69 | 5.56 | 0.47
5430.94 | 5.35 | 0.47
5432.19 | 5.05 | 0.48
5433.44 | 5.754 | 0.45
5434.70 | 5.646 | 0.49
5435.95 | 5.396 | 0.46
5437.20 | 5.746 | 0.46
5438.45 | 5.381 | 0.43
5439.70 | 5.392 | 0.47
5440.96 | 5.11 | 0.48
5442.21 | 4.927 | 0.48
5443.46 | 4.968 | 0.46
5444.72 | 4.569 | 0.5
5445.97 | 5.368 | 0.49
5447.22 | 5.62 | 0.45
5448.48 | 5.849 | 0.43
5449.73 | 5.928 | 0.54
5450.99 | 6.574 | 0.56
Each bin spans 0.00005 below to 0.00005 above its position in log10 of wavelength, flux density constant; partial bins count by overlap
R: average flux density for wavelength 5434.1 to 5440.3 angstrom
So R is 5.52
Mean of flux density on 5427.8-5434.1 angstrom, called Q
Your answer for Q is 5.61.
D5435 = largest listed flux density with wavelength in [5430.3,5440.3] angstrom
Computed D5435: 5.754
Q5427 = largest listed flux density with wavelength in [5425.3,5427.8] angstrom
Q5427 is 5.437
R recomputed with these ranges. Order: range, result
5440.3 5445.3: 4.89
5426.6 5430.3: 5.79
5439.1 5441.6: 5.24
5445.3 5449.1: 5.6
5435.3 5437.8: 5.58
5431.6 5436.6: 5.46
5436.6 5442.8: 5.31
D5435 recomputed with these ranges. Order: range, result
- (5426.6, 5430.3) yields 6.374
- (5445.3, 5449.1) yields 5.849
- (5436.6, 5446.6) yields 5.746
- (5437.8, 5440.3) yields 5.392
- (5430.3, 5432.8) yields 5.35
